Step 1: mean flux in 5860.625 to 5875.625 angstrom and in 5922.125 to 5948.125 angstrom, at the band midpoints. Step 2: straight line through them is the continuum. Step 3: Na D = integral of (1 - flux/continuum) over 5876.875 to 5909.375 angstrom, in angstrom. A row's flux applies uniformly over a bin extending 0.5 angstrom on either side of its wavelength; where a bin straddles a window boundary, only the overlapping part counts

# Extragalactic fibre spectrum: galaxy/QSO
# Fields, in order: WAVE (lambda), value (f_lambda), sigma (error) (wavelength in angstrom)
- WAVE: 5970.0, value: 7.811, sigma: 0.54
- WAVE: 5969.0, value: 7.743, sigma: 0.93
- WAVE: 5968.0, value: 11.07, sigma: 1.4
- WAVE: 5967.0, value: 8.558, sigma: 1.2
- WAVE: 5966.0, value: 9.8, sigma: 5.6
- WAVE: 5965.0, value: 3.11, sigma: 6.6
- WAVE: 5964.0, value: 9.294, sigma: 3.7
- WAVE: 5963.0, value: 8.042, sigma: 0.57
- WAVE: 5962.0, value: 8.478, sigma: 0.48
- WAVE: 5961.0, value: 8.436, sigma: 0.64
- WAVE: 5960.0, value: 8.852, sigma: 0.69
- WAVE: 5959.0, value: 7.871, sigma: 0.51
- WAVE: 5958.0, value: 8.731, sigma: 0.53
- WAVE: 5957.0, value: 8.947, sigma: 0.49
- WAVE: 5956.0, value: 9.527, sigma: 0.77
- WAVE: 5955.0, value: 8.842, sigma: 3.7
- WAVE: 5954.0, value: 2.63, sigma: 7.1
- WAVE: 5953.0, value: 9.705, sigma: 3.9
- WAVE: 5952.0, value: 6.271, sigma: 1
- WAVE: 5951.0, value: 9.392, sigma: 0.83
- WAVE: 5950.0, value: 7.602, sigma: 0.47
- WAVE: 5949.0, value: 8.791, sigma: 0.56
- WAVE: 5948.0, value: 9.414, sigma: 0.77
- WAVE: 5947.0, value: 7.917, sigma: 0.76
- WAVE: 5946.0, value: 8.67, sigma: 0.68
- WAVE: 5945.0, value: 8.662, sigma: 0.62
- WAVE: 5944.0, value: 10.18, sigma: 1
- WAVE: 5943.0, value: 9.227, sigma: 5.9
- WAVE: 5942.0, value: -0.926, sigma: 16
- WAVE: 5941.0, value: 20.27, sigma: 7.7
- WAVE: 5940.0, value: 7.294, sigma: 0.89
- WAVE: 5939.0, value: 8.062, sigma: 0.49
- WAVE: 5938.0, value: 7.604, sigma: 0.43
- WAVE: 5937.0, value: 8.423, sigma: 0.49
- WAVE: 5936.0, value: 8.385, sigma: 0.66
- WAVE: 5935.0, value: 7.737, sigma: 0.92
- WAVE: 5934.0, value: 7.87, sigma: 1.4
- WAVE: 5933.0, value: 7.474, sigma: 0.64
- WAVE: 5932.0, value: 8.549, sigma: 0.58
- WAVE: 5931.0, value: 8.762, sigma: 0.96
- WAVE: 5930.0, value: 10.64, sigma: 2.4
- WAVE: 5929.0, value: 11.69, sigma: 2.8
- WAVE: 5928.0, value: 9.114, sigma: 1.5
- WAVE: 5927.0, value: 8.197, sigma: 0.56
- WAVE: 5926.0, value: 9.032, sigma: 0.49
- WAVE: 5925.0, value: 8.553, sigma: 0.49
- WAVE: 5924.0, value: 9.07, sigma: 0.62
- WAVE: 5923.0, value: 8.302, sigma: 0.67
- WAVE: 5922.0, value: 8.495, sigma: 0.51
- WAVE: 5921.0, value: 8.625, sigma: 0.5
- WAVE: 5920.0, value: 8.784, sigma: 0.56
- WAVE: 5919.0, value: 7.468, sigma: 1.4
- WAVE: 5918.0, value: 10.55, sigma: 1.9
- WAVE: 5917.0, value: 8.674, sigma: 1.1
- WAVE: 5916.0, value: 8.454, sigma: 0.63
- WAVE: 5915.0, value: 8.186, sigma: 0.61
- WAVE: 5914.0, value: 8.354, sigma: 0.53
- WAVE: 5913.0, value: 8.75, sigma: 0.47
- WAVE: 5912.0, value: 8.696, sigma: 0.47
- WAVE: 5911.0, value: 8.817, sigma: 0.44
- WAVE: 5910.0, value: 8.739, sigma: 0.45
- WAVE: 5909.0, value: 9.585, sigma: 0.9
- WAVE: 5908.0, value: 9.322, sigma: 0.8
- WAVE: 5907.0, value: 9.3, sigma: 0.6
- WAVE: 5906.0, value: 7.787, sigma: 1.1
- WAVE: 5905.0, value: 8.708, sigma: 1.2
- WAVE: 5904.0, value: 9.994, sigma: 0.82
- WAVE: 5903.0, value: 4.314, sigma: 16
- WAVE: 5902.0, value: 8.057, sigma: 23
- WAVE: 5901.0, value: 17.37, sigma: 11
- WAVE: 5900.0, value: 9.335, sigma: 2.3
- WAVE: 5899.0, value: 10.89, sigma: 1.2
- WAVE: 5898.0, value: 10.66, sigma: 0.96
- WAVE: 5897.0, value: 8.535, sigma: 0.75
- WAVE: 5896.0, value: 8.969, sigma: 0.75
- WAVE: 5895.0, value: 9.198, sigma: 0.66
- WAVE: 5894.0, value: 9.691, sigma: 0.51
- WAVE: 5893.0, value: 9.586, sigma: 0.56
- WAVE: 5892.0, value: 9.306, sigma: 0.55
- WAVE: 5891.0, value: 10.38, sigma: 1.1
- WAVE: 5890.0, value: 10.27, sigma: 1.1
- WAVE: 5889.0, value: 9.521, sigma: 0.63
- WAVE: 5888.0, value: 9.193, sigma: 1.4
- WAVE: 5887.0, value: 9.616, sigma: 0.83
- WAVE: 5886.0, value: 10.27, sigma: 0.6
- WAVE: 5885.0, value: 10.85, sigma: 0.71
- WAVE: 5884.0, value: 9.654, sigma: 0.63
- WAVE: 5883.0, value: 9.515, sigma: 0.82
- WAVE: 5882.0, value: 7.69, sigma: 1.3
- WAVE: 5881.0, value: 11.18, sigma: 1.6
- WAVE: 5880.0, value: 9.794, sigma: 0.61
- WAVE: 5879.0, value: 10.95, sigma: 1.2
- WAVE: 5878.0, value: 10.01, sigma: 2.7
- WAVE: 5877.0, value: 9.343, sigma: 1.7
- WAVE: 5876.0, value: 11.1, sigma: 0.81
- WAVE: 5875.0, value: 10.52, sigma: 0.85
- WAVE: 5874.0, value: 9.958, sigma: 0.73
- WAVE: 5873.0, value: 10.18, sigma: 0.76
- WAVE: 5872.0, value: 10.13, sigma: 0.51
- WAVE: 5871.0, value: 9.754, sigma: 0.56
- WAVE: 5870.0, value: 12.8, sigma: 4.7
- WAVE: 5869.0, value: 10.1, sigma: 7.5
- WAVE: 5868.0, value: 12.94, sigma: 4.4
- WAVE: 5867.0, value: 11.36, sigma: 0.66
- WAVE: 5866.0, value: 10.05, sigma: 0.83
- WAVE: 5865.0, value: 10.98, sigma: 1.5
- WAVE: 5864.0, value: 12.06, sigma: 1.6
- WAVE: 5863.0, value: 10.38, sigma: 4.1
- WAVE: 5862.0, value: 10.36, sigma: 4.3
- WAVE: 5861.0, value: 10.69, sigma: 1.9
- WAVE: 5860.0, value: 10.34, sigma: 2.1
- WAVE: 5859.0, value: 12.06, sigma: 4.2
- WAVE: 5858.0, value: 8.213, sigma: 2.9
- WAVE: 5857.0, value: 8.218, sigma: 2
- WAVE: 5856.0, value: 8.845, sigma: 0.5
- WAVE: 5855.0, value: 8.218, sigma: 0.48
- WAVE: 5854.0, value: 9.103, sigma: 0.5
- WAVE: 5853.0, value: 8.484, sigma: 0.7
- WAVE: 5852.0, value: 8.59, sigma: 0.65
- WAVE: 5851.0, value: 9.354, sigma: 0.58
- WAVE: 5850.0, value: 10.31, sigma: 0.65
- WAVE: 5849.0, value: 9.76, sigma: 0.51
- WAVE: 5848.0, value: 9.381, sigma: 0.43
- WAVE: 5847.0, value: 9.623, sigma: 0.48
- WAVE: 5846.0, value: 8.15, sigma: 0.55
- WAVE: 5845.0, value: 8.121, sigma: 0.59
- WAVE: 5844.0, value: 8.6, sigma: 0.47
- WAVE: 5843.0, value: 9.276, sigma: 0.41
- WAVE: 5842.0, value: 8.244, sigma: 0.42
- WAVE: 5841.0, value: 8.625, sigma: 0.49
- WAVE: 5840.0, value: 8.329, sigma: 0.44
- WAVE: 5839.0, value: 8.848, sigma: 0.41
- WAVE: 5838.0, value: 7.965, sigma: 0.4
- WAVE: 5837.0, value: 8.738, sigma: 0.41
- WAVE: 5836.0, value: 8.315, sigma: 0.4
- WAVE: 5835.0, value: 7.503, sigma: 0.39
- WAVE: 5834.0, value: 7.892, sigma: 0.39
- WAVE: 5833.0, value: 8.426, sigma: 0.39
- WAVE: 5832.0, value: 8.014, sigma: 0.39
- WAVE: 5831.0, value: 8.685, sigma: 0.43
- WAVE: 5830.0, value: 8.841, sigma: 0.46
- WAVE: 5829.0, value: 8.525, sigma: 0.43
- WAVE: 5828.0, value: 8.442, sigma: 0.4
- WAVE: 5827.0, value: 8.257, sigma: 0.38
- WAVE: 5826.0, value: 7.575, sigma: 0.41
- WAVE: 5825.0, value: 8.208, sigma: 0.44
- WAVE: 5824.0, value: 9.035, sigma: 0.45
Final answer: 1.2 angstrom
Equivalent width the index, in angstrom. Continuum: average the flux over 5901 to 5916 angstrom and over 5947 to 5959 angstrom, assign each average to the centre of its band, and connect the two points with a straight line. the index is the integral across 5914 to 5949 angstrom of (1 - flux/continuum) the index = -1.24 angstrom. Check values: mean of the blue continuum 8.77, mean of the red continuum 8.15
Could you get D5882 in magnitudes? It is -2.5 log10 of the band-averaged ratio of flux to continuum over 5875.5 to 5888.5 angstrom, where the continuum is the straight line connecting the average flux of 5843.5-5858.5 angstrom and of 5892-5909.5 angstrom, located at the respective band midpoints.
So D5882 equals -0.08 mag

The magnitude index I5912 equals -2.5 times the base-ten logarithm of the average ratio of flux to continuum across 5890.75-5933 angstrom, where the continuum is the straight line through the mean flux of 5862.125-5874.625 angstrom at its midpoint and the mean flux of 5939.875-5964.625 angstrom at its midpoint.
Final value 0.05 mag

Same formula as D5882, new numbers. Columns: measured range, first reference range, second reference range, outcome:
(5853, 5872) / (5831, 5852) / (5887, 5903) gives -0.13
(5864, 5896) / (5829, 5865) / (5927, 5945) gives -0.14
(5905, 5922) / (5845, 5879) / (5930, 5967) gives 0.03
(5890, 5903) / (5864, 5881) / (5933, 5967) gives 0.00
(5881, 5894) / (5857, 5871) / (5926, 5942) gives 0.05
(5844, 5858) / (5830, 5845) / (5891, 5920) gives -0.04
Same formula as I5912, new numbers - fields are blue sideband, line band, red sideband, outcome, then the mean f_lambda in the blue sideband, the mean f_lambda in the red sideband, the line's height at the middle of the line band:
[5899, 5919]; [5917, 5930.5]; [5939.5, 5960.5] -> -0.03 mag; 9.11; 8.47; 8.88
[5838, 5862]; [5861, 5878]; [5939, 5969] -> -0.19 mag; 9.11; 8.42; 8.98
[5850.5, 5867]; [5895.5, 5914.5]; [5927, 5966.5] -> -0.02 mag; 9.8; 8.44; 9.08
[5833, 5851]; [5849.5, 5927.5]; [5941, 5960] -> -0.13 mag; 8.7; 8.21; 8.49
